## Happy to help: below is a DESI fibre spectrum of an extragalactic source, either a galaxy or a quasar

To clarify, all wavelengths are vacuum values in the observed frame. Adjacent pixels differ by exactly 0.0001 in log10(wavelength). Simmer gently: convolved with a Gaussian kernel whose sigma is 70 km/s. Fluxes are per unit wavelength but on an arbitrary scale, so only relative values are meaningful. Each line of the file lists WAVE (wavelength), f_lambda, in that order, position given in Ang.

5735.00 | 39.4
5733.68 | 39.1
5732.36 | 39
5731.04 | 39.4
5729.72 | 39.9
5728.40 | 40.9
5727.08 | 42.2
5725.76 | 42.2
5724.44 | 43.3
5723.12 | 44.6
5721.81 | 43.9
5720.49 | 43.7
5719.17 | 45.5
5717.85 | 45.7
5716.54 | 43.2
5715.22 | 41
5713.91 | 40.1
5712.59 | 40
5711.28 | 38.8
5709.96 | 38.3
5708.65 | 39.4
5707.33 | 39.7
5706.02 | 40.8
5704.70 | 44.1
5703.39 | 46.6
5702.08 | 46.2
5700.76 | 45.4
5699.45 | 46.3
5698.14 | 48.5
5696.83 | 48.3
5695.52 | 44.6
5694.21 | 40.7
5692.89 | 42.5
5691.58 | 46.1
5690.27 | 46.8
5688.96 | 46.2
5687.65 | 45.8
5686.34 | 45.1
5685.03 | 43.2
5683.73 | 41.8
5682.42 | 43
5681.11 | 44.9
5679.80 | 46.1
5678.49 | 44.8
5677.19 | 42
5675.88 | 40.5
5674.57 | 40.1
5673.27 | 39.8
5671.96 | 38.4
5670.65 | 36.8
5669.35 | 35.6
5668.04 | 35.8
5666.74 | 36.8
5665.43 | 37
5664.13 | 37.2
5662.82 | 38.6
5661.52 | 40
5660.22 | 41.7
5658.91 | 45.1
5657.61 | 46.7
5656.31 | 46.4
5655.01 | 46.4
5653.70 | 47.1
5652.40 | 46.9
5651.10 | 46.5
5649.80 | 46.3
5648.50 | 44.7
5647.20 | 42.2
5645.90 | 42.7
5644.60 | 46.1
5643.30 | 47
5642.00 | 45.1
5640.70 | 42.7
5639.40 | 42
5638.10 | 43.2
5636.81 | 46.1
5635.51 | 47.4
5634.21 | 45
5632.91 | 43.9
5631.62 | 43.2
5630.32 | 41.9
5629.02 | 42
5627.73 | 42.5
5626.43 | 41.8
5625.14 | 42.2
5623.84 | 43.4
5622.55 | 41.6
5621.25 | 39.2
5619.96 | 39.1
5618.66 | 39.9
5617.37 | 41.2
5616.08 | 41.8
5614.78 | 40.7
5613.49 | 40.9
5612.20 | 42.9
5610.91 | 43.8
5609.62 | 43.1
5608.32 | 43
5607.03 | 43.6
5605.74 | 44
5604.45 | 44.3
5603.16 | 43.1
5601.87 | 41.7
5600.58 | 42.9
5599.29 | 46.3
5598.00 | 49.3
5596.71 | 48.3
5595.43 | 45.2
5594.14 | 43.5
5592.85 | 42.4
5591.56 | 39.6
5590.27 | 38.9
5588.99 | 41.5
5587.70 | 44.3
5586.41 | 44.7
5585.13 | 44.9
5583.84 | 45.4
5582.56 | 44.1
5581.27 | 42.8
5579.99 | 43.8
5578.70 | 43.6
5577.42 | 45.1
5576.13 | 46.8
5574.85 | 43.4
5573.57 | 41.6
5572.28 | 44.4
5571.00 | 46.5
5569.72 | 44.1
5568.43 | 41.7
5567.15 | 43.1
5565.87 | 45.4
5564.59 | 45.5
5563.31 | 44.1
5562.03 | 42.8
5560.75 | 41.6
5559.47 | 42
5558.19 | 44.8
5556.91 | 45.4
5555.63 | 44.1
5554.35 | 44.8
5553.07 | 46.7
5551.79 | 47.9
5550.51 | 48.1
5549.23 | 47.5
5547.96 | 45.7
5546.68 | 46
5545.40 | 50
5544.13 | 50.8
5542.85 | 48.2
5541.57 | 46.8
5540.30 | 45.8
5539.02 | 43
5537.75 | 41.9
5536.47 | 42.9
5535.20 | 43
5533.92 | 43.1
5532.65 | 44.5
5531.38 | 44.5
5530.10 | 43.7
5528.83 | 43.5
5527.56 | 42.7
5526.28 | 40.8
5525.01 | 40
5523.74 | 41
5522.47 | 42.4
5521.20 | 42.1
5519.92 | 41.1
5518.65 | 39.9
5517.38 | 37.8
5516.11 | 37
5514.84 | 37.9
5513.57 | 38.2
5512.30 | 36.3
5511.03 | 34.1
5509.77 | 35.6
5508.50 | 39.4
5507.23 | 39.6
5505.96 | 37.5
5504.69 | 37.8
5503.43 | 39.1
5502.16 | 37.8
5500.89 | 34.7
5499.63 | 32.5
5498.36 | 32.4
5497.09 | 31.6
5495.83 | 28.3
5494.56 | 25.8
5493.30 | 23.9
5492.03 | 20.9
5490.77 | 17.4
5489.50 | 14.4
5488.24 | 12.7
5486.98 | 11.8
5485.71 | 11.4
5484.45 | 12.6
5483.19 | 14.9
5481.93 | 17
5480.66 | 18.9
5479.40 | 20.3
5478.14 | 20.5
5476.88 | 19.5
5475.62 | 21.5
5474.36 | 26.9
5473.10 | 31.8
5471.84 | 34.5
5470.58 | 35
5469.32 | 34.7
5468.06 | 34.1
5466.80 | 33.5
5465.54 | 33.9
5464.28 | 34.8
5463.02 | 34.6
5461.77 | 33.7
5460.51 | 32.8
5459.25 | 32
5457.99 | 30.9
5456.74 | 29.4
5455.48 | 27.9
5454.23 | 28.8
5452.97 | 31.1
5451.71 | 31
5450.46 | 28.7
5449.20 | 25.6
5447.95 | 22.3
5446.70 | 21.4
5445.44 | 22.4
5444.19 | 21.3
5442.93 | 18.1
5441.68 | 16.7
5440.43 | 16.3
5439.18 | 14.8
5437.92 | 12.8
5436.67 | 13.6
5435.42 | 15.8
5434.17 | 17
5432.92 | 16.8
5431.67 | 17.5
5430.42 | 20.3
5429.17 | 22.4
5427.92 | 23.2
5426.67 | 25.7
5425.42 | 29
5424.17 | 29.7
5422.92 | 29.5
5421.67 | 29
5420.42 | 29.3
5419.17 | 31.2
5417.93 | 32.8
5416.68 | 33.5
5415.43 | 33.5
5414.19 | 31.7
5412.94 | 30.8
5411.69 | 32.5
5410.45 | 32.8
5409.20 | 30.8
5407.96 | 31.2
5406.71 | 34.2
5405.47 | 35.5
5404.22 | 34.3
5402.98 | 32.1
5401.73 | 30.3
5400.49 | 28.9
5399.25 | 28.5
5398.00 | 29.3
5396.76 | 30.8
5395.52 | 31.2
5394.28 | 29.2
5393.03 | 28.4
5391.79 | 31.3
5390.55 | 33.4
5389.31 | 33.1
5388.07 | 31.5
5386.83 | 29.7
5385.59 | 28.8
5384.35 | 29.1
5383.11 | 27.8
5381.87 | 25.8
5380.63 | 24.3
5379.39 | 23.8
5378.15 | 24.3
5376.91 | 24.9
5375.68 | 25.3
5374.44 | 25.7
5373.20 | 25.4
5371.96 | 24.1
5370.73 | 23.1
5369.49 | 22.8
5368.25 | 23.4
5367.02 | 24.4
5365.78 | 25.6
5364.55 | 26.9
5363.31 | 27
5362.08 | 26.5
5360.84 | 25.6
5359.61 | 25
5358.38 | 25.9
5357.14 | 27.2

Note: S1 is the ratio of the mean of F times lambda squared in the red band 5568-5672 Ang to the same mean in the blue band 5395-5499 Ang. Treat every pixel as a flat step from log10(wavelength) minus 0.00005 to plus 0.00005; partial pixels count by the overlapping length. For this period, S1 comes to 1.76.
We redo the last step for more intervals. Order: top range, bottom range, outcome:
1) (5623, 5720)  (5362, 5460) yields 1.77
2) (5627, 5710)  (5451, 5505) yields 1.71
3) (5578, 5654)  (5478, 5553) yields 1.26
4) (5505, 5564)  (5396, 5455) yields 1.69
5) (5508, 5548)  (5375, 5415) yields 1.48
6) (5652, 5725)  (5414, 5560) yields 1.43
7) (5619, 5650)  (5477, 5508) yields 1.84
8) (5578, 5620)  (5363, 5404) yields 1.69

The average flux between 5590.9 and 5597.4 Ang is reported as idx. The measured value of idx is 43.8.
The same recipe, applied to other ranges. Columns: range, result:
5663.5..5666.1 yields 37.1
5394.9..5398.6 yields 30.5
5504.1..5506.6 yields 37.6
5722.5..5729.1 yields 42.6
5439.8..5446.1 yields 19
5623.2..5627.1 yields 42.4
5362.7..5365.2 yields 26.9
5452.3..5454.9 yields 29.9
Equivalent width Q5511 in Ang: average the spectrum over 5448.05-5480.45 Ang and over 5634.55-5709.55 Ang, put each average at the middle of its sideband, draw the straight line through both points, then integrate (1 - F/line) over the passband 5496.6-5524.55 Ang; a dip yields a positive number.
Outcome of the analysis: -4.2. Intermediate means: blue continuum 29.6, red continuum 43.3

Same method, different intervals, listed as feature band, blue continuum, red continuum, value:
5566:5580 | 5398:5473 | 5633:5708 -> -2.7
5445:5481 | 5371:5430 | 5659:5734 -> 3.6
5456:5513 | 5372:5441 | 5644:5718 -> 6.1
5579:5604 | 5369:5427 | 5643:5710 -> -3.2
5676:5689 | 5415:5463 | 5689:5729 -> -0.8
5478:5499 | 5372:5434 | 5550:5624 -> 9.4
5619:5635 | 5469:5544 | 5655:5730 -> -1.2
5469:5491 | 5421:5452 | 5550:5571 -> 6.4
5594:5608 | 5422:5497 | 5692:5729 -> -4.1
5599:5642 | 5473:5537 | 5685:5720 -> -4.4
